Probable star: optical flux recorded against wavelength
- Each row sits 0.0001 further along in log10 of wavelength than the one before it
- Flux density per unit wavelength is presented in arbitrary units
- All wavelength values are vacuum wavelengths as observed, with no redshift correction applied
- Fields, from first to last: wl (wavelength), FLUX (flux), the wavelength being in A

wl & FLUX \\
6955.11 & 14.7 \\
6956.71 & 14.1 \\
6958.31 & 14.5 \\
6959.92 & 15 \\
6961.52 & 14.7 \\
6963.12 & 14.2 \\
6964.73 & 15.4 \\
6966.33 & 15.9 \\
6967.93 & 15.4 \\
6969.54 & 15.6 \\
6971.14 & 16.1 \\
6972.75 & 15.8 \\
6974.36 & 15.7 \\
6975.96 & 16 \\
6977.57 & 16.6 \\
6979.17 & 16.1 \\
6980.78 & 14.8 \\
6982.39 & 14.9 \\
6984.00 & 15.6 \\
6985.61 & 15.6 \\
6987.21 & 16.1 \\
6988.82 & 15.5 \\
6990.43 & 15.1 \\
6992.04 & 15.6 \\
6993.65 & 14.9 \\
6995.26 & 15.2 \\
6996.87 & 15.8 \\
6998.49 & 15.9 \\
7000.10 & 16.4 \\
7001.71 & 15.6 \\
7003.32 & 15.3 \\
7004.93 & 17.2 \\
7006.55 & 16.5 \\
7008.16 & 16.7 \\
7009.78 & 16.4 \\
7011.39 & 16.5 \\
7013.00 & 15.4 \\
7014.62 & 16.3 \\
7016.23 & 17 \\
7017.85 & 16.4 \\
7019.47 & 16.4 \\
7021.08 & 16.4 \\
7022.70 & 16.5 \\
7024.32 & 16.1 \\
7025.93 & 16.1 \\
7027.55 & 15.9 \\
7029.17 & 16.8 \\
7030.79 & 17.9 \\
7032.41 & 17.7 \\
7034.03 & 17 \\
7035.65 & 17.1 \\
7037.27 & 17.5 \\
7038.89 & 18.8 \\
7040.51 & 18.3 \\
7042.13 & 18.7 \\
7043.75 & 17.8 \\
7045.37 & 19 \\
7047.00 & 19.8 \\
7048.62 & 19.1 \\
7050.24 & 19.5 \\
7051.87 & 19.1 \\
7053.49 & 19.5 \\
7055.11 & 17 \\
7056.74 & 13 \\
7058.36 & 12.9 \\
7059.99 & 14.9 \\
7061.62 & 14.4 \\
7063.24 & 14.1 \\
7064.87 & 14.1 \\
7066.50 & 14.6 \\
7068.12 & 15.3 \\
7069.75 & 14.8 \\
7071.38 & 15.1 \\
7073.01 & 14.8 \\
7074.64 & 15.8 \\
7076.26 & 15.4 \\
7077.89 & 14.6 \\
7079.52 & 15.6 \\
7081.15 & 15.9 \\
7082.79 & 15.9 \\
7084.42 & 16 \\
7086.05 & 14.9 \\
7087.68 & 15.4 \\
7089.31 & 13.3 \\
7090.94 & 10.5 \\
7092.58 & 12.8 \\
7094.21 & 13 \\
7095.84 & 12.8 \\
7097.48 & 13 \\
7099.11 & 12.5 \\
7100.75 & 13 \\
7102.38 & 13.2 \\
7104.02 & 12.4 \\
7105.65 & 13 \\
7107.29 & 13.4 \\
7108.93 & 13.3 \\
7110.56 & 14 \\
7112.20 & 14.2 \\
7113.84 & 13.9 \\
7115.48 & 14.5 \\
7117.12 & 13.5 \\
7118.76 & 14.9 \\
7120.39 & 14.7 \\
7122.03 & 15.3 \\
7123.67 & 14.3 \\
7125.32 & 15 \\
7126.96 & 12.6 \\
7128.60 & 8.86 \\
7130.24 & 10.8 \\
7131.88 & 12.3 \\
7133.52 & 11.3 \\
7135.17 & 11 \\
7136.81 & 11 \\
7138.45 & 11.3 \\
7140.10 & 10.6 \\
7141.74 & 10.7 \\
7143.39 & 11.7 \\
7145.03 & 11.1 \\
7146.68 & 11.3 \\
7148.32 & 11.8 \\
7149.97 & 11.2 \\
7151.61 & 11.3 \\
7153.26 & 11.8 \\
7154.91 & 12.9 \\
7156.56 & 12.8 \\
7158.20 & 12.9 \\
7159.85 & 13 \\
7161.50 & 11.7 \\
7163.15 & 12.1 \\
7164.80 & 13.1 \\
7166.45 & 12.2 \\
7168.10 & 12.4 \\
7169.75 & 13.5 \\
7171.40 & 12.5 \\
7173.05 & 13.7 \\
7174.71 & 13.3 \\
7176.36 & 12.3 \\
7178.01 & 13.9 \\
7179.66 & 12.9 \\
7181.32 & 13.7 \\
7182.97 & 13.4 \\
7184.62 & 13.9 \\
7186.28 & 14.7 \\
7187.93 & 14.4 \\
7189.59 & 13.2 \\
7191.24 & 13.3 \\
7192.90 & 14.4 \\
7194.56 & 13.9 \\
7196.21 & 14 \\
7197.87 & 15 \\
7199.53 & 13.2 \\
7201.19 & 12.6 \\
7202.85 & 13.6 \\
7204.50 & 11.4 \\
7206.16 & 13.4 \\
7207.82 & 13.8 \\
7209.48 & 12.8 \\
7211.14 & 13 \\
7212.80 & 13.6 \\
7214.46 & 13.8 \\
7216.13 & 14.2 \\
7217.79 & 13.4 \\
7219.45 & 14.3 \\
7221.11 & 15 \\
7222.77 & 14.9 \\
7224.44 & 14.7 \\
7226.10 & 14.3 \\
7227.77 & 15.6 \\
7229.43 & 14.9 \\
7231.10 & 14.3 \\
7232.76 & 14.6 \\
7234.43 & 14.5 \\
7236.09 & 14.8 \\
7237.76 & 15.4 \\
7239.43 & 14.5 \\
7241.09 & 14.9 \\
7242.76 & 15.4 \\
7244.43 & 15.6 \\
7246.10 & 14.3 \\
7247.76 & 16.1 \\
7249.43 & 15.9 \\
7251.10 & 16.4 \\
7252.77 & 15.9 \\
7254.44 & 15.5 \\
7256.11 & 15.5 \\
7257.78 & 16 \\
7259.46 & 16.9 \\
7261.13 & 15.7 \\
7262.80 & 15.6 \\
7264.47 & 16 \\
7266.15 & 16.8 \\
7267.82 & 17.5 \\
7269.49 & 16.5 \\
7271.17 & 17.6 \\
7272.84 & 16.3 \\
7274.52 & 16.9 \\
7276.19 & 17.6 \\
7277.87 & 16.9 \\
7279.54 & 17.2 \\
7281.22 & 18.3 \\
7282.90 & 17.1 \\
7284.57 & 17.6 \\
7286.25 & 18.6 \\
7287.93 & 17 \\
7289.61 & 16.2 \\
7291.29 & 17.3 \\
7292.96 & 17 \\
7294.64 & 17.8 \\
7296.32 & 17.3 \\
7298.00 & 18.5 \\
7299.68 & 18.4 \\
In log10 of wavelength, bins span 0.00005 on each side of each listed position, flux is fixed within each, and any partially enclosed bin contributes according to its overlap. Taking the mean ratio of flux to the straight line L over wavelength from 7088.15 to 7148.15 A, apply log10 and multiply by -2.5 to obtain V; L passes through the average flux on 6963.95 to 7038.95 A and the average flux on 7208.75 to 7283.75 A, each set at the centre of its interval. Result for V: 0.24 mag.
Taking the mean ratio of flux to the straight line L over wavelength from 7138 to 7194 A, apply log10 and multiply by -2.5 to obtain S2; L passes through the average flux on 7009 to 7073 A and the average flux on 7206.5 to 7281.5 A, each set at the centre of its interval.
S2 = 0.25 mag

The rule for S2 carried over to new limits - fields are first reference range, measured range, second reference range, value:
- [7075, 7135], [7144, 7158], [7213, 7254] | 0.19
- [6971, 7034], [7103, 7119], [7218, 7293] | 0.17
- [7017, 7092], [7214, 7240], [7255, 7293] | 0.15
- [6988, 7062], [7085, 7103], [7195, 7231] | 0.19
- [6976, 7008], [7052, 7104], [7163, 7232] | 0.03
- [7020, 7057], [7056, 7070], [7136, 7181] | 0.16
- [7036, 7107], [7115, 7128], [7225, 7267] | 0.08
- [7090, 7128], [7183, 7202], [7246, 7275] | 0.08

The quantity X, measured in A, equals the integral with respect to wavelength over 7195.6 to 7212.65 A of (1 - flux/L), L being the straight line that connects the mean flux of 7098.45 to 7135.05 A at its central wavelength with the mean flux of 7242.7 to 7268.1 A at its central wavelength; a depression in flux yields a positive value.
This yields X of 1.9 A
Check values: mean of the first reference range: 13.2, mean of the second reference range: 15.9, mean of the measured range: 13.3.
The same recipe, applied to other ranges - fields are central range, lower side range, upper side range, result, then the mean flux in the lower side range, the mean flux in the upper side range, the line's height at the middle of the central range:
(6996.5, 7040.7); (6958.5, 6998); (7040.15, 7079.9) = -2.1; 15.5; 16.3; 15.9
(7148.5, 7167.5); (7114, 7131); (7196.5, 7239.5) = 2.0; 13.5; 14.1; 13.7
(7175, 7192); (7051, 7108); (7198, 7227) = 0.4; 14.5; 13.7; 13.9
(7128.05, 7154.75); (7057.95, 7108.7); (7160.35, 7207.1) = 4.8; 14.1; 13.3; 13.6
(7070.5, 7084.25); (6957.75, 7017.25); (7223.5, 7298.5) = 0.4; 15.7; 16.2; 15.9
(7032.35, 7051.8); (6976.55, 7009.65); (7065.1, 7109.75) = -4.6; 15.8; 14.1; 14.9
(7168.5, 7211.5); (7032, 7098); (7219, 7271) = 5.9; 15.8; 15.5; 15.6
